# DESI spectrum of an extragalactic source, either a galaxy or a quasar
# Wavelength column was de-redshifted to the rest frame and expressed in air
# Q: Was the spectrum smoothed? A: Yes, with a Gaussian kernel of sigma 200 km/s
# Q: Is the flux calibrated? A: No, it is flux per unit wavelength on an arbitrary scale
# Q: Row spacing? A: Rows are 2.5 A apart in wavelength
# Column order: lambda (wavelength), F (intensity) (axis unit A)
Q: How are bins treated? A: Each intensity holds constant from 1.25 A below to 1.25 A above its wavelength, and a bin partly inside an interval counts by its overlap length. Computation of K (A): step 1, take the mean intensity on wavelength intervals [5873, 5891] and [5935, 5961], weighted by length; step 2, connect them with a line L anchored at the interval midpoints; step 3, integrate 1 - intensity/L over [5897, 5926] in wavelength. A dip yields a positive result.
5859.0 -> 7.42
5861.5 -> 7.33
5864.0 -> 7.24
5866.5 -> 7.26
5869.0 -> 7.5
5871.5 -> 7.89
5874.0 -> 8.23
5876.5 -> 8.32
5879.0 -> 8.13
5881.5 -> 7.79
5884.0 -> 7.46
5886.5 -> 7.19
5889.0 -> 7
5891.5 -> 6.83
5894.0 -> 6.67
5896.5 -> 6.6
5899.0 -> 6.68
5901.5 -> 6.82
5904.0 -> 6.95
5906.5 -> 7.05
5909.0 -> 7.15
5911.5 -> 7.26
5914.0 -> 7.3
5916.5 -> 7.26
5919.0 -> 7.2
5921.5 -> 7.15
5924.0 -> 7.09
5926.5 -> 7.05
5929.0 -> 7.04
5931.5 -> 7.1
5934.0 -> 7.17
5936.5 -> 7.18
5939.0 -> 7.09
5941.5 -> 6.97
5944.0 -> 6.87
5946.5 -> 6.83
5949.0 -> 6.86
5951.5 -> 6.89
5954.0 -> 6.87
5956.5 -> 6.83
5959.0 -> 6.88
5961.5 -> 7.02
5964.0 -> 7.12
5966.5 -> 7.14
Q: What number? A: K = 1.1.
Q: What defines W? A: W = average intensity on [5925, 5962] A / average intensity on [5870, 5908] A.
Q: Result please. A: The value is 1.0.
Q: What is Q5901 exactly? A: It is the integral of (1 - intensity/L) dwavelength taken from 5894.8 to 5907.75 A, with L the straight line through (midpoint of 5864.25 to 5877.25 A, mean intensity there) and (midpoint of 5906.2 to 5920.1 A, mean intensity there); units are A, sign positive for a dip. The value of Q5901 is 1.0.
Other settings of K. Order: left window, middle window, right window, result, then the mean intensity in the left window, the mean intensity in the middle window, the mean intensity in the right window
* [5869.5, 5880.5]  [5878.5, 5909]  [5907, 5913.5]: 2.2 A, 8.09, 7.07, 7.2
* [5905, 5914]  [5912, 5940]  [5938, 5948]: -0.4 A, 7.17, 7.15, 6.93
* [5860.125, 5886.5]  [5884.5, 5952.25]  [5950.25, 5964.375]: 2.4 A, 7.69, 7.02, 6.92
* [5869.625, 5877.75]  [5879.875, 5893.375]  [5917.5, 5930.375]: 1.0 A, 8.1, 7.25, 7.11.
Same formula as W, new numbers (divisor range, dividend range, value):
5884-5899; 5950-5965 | 1.01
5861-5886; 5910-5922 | 0.94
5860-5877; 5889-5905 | 0.89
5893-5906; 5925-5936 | 1.05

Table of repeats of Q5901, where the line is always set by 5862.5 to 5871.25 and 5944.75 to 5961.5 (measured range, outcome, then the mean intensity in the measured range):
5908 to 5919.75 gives -0.2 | 7.24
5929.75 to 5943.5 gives -0.2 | 7.09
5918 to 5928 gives -0.1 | 7.12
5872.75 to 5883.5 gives -1.1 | 8.07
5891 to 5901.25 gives 0.7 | 6.7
